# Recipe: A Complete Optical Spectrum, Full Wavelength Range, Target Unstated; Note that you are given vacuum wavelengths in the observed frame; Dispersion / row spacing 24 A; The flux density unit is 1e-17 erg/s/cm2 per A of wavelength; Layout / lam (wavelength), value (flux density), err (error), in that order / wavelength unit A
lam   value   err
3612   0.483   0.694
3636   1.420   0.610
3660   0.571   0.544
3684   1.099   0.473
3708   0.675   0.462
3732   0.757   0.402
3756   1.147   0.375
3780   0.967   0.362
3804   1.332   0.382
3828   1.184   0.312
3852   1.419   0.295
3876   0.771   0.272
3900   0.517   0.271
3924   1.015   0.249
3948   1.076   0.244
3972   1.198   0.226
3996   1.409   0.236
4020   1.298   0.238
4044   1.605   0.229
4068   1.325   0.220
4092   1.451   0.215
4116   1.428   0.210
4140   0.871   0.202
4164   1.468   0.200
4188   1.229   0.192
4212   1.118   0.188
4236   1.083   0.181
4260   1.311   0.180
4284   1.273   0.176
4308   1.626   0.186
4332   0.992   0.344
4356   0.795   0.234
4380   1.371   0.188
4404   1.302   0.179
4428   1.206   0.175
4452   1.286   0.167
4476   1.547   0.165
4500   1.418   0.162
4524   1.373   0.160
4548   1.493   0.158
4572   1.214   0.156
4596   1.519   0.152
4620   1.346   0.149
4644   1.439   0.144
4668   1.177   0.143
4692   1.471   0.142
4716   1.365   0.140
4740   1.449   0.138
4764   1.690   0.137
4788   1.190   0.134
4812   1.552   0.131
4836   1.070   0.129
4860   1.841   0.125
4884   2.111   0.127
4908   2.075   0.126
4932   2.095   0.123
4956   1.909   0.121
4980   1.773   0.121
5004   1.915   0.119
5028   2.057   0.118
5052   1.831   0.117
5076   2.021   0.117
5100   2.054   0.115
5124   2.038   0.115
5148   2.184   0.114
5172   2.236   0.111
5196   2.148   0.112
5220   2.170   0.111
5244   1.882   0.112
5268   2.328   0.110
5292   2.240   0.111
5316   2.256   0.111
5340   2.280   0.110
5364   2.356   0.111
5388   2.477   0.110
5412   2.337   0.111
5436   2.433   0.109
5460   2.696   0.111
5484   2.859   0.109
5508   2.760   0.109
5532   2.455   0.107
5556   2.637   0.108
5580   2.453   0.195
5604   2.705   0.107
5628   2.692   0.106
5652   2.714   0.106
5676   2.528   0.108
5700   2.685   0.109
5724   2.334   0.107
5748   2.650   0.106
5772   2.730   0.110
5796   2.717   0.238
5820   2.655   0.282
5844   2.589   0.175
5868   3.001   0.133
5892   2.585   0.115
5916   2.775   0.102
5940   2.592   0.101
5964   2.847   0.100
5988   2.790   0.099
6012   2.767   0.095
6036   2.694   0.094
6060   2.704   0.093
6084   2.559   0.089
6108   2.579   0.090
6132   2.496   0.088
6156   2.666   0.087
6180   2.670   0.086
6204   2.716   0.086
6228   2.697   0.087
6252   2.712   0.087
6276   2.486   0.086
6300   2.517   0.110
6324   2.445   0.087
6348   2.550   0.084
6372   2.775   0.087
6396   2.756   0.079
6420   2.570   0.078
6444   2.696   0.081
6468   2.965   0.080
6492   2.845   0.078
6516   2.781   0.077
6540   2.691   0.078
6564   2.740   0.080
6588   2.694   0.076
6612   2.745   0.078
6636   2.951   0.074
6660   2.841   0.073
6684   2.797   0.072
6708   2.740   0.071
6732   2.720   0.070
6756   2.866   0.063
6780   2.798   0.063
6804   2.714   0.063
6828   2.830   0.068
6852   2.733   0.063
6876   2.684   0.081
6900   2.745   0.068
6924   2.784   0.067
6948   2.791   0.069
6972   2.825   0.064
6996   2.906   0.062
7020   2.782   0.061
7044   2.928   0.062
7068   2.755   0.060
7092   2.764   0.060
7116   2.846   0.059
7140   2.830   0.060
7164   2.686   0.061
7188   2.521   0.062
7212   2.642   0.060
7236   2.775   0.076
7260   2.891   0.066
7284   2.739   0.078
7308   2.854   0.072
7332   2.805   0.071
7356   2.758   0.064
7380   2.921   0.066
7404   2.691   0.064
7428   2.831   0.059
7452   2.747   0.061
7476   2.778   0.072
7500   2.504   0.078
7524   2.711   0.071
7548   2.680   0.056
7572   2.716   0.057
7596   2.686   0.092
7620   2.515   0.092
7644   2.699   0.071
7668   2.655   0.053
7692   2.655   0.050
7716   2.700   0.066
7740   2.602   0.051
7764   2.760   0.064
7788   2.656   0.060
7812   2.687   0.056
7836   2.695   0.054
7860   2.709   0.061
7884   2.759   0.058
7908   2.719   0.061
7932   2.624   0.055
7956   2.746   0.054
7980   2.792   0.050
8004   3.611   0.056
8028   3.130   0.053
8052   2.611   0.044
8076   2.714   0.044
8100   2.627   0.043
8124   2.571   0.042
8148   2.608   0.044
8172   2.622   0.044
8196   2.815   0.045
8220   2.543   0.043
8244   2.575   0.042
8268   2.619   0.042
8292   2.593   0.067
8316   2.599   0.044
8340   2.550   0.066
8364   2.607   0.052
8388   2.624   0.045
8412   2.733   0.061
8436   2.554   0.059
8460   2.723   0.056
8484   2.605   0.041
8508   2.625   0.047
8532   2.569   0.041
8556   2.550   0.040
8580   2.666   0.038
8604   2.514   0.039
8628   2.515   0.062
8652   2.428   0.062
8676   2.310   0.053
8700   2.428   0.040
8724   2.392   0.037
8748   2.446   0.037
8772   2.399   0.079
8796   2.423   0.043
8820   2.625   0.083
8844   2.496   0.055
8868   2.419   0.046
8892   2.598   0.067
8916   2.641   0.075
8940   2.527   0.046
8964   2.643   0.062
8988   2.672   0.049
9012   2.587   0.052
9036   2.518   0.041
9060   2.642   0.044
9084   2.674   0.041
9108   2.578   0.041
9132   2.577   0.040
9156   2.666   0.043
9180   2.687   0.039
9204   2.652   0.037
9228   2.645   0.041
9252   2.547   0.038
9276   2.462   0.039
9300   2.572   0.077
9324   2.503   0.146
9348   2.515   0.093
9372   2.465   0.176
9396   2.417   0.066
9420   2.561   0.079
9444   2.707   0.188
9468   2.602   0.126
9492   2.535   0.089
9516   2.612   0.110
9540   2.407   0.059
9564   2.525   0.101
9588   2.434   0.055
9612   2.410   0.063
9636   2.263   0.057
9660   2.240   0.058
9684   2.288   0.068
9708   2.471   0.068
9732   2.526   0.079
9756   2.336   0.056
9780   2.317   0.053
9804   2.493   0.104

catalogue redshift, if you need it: 0.218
